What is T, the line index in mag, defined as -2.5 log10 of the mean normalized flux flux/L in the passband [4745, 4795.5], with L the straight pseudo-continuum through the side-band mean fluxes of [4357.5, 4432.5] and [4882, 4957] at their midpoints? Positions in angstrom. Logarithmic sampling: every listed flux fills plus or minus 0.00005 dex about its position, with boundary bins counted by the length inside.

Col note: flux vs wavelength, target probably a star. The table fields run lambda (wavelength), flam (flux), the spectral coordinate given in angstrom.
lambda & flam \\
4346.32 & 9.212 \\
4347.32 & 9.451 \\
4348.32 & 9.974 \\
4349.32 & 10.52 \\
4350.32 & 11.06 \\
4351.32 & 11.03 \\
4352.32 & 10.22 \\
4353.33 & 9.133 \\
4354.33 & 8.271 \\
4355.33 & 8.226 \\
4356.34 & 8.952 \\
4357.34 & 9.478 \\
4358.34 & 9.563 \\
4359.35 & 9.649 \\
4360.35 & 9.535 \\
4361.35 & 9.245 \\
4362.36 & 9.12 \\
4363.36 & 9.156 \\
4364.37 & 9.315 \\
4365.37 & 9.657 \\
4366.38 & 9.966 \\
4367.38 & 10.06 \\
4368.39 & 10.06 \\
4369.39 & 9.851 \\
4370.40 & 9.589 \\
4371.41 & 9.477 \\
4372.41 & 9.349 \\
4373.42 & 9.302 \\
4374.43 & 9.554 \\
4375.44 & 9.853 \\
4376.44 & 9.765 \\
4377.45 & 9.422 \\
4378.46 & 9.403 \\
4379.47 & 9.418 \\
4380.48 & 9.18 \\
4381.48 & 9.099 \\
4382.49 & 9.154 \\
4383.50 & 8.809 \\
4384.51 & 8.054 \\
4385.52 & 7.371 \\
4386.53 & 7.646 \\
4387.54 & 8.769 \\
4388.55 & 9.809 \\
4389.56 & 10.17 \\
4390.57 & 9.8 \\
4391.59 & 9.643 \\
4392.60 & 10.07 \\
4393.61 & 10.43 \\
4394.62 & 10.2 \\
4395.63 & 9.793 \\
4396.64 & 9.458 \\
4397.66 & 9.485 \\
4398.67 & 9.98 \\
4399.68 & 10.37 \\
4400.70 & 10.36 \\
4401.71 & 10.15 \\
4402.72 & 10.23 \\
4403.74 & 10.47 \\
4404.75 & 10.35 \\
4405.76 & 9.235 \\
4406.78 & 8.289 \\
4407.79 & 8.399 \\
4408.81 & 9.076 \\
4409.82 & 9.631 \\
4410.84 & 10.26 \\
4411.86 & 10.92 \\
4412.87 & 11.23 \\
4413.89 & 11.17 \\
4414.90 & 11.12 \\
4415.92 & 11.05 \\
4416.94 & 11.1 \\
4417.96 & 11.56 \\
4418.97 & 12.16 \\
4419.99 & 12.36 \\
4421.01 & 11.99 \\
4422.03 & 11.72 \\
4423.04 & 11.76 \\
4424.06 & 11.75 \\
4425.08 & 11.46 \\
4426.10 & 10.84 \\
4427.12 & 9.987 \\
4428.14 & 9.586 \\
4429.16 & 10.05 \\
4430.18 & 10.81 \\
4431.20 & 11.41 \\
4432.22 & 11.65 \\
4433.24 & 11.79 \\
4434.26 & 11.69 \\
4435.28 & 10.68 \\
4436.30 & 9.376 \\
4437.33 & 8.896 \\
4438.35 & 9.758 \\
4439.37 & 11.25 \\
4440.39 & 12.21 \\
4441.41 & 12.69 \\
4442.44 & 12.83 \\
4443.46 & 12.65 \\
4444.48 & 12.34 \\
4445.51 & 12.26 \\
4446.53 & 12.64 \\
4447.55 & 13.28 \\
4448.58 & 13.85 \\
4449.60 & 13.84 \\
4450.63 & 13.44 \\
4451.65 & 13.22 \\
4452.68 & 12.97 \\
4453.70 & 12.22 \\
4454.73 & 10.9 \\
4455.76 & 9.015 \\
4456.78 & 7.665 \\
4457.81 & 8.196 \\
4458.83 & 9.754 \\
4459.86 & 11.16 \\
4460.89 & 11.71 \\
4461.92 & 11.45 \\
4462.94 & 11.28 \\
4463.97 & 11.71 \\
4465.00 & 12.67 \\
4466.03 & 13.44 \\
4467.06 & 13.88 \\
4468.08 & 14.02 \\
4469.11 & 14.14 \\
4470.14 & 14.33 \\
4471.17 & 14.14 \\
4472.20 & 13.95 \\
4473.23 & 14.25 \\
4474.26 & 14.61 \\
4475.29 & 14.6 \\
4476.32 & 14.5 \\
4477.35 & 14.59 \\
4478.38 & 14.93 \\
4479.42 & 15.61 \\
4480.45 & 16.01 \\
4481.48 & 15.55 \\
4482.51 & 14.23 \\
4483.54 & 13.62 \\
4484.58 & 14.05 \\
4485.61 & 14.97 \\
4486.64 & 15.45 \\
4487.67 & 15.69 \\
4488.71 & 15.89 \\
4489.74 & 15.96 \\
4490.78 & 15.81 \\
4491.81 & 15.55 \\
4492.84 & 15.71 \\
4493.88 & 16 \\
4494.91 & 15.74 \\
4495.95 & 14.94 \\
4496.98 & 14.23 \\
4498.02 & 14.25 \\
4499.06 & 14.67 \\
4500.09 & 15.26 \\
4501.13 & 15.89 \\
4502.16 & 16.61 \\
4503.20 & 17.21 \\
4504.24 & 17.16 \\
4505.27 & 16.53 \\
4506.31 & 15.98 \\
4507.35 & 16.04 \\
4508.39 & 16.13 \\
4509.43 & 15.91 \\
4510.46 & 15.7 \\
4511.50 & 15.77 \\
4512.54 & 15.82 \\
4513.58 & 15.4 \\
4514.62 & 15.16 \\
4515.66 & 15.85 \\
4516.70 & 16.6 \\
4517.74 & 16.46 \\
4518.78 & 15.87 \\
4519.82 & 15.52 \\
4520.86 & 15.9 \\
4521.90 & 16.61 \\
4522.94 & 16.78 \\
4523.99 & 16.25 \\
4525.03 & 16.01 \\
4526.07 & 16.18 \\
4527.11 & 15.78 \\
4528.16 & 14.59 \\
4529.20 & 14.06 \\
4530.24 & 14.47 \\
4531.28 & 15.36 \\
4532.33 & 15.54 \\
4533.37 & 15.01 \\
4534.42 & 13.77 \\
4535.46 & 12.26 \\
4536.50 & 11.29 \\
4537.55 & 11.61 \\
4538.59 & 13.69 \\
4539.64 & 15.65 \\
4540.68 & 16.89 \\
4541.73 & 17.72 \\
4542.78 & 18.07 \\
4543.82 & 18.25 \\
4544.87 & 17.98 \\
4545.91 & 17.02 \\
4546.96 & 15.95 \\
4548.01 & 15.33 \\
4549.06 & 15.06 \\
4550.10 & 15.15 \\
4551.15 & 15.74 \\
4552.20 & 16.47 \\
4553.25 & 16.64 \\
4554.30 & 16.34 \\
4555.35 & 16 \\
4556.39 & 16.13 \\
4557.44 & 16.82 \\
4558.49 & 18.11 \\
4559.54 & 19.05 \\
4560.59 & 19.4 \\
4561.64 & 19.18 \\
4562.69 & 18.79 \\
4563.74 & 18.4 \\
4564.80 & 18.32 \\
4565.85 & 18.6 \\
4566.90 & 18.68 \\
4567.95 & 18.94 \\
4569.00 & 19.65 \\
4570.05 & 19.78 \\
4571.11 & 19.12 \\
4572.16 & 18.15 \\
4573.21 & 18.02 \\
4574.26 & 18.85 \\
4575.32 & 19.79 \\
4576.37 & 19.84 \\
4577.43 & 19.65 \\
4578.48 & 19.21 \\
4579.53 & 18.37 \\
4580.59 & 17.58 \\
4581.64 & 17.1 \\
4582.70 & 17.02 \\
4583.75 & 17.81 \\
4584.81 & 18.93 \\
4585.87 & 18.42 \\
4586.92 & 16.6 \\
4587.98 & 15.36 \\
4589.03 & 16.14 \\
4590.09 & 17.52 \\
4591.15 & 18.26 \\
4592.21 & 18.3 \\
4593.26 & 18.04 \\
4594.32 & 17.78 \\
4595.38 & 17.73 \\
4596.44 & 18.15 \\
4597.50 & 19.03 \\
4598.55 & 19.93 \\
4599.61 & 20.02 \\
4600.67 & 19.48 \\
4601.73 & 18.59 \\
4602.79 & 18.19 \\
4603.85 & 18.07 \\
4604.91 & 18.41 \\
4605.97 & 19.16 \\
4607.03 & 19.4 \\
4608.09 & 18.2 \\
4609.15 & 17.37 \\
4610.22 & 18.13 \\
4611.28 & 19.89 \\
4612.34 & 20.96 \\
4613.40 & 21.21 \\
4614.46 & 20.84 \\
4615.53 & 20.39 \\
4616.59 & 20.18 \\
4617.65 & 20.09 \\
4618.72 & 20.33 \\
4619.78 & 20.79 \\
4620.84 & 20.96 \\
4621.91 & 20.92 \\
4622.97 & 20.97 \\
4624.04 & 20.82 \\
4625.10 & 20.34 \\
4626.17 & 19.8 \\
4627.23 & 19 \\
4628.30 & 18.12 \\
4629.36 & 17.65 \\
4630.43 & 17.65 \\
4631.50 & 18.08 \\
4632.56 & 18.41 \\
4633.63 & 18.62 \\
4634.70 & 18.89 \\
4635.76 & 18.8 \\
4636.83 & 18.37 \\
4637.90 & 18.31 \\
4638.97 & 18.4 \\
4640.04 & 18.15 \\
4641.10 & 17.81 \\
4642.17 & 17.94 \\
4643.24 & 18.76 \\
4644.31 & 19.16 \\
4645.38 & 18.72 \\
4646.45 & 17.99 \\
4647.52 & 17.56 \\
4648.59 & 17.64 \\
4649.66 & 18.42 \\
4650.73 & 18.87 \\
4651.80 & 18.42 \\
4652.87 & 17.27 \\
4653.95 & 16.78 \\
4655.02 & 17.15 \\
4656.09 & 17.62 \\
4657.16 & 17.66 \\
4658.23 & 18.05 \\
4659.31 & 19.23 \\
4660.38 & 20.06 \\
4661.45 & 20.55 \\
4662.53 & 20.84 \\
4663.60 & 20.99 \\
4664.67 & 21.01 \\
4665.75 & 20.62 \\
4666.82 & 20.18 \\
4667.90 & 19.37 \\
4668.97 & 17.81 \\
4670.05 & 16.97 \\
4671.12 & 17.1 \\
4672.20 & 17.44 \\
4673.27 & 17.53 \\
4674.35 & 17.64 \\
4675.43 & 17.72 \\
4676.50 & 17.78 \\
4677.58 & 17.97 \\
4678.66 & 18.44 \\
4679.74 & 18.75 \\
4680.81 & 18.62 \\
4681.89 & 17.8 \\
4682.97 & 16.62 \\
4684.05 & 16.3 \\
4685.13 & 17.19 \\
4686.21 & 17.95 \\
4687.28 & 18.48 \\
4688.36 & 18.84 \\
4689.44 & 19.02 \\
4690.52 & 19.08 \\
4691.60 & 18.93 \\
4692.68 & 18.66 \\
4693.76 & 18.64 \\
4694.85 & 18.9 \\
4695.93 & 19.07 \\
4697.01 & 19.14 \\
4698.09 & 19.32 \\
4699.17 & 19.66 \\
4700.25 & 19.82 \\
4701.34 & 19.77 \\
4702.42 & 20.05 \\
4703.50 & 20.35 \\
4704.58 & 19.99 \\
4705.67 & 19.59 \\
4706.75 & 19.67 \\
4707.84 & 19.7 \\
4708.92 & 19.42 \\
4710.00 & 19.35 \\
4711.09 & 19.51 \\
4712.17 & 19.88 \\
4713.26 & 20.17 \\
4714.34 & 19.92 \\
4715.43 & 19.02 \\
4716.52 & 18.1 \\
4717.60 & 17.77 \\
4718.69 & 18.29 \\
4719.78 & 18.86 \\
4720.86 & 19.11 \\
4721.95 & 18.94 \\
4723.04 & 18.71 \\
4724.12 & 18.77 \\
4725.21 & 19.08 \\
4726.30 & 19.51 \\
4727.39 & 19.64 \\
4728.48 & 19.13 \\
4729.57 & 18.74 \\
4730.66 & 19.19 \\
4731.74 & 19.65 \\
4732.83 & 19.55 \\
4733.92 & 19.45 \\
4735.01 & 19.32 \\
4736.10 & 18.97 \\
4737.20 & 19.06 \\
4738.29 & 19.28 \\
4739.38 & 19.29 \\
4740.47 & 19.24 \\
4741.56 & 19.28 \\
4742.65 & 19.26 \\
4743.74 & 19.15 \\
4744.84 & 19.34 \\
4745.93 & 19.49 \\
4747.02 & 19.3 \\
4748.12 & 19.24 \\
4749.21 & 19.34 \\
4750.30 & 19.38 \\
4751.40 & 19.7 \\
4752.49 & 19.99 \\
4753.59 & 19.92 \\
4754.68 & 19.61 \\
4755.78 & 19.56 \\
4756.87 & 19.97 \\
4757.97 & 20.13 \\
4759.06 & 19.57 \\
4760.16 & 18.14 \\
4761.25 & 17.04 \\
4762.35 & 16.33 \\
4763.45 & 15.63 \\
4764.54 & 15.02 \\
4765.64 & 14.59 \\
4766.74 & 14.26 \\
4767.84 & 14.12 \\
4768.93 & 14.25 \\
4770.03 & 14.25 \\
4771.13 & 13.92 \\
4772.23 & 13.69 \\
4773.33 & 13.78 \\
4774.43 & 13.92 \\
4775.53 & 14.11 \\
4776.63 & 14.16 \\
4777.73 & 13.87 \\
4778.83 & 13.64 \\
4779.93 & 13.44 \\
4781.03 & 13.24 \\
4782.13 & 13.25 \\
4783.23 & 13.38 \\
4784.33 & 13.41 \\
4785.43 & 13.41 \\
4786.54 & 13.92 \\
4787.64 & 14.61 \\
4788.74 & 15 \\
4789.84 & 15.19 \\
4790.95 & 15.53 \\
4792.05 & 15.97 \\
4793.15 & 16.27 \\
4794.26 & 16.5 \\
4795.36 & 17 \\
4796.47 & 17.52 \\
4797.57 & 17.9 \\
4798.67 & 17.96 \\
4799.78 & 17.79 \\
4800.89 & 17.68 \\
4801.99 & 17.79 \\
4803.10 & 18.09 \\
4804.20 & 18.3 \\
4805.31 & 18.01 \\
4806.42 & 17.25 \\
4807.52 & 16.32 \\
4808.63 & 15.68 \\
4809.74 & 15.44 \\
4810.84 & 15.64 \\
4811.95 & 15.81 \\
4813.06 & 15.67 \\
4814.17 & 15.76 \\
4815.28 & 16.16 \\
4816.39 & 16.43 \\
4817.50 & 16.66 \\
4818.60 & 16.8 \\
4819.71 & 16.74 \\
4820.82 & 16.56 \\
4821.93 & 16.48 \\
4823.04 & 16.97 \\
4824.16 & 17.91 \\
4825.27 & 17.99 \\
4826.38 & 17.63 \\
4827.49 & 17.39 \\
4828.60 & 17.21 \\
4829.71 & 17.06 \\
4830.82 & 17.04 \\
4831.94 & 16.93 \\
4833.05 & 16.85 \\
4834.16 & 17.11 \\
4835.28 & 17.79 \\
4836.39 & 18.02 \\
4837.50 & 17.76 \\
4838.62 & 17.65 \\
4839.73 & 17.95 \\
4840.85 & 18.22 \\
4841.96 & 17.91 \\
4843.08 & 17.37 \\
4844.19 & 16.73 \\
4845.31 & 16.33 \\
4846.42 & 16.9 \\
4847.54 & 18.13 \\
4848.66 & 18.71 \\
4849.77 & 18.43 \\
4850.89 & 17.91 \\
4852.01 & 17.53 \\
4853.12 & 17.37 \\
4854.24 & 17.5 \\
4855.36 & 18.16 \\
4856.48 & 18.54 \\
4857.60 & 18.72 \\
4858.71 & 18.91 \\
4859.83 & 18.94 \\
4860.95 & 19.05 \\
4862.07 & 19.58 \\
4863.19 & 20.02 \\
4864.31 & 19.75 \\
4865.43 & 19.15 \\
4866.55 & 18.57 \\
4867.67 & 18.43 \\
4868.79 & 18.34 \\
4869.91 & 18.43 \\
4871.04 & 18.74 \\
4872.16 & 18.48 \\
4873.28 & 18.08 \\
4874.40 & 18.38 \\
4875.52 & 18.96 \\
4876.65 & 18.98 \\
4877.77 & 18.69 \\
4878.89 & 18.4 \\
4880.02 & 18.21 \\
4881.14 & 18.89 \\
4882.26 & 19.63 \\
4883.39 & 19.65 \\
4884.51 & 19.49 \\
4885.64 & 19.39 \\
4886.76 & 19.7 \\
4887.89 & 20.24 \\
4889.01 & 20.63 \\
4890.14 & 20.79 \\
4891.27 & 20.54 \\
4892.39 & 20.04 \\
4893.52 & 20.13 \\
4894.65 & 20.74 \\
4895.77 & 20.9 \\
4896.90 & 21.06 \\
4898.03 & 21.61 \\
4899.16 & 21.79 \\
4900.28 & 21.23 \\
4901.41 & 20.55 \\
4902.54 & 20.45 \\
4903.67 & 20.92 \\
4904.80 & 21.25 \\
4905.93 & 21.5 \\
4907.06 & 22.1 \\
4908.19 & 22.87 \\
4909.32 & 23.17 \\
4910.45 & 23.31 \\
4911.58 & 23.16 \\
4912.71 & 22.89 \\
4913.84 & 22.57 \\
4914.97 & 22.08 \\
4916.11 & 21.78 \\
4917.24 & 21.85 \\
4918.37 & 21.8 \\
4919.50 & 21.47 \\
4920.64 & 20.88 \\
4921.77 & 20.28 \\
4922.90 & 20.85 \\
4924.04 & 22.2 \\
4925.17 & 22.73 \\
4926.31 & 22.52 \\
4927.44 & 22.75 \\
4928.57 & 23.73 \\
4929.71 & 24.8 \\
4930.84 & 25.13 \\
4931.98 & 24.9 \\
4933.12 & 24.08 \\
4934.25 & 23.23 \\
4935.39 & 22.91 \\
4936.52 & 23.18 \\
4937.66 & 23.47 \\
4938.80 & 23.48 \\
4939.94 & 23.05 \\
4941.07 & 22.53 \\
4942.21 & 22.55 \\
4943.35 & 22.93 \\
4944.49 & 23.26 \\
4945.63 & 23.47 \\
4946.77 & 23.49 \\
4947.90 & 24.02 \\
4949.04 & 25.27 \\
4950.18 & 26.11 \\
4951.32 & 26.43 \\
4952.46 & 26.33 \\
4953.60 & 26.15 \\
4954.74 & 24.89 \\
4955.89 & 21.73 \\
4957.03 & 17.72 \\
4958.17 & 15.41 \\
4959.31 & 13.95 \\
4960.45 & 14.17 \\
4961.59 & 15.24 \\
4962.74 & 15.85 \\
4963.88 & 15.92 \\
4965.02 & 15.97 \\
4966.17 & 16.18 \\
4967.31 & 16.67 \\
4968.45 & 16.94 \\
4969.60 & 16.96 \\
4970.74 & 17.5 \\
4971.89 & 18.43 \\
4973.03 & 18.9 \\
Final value 0.17 mag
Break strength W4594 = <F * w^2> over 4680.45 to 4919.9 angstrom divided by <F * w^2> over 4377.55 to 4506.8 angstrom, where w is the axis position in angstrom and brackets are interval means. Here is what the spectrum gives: 1.8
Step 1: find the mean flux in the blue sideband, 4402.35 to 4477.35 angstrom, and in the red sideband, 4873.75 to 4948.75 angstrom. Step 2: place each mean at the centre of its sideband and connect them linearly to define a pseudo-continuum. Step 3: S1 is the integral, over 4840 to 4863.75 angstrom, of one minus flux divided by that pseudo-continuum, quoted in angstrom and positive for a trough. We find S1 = 2.63 angstrom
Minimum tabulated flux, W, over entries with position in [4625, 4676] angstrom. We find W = 16.78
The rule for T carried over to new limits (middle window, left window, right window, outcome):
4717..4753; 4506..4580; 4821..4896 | -0.084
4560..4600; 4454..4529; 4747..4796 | -0.219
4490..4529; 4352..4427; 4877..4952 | -0.244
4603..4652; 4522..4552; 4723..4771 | -0.143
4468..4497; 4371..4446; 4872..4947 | -0.241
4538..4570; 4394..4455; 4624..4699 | -0.143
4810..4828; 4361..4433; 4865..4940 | 0.160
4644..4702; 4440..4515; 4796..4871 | -0.160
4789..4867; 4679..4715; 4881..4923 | 0.172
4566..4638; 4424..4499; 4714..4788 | -0.244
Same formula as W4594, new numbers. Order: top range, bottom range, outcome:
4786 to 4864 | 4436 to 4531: 1.41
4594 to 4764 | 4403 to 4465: 1.89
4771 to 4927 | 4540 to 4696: 1.09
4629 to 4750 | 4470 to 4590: 1.24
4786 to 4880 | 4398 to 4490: 1.71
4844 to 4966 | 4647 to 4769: 1.20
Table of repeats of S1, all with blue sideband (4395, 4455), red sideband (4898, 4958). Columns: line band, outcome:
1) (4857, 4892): 3.9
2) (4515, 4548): -4.8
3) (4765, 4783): 5.0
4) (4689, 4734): -3.8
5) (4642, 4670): -3.9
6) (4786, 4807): 3.2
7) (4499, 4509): -2.5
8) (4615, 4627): -3.7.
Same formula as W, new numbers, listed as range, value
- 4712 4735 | 17.77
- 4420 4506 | 7.665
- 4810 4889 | 15.64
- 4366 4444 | 7.371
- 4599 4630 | 17.37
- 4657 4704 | 16.3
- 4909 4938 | 20.28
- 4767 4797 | 13.24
